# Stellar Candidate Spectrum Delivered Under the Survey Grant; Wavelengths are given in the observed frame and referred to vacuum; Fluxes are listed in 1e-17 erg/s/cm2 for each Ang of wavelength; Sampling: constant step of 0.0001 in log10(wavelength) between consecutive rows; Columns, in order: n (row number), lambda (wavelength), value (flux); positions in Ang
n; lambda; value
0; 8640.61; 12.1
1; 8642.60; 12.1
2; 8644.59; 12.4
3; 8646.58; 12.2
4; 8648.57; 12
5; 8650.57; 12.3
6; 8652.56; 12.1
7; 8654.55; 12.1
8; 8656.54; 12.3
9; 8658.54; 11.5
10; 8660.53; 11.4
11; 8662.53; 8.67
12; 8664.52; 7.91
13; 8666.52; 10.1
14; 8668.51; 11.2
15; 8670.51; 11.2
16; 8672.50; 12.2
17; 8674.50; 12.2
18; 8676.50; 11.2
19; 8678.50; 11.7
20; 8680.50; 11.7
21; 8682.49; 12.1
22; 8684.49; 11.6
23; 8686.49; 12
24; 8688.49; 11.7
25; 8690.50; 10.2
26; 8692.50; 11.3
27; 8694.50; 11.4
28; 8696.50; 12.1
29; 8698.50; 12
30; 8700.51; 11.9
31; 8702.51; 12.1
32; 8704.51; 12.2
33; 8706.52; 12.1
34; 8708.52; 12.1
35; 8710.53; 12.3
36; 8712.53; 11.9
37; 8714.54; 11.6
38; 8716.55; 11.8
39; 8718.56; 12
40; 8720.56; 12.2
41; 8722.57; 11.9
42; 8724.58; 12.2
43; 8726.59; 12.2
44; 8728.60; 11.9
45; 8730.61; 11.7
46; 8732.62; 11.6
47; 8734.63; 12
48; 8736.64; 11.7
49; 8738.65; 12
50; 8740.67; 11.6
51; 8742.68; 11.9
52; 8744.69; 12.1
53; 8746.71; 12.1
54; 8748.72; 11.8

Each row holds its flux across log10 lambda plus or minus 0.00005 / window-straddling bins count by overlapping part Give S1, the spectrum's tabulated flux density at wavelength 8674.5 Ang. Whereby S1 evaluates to 12.2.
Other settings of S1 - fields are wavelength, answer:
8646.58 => 12.2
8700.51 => 11.9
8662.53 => 8.67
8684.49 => 11.6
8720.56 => 12.2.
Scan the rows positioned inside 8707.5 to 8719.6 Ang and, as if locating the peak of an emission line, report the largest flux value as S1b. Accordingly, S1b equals 12.3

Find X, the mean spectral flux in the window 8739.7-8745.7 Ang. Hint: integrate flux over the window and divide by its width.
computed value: 11.9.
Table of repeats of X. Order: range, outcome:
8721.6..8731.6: 12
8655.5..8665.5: 10.4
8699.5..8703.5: 12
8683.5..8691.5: 11.4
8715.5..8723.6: 12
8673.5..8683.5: 11.8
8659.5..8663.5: 10.1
